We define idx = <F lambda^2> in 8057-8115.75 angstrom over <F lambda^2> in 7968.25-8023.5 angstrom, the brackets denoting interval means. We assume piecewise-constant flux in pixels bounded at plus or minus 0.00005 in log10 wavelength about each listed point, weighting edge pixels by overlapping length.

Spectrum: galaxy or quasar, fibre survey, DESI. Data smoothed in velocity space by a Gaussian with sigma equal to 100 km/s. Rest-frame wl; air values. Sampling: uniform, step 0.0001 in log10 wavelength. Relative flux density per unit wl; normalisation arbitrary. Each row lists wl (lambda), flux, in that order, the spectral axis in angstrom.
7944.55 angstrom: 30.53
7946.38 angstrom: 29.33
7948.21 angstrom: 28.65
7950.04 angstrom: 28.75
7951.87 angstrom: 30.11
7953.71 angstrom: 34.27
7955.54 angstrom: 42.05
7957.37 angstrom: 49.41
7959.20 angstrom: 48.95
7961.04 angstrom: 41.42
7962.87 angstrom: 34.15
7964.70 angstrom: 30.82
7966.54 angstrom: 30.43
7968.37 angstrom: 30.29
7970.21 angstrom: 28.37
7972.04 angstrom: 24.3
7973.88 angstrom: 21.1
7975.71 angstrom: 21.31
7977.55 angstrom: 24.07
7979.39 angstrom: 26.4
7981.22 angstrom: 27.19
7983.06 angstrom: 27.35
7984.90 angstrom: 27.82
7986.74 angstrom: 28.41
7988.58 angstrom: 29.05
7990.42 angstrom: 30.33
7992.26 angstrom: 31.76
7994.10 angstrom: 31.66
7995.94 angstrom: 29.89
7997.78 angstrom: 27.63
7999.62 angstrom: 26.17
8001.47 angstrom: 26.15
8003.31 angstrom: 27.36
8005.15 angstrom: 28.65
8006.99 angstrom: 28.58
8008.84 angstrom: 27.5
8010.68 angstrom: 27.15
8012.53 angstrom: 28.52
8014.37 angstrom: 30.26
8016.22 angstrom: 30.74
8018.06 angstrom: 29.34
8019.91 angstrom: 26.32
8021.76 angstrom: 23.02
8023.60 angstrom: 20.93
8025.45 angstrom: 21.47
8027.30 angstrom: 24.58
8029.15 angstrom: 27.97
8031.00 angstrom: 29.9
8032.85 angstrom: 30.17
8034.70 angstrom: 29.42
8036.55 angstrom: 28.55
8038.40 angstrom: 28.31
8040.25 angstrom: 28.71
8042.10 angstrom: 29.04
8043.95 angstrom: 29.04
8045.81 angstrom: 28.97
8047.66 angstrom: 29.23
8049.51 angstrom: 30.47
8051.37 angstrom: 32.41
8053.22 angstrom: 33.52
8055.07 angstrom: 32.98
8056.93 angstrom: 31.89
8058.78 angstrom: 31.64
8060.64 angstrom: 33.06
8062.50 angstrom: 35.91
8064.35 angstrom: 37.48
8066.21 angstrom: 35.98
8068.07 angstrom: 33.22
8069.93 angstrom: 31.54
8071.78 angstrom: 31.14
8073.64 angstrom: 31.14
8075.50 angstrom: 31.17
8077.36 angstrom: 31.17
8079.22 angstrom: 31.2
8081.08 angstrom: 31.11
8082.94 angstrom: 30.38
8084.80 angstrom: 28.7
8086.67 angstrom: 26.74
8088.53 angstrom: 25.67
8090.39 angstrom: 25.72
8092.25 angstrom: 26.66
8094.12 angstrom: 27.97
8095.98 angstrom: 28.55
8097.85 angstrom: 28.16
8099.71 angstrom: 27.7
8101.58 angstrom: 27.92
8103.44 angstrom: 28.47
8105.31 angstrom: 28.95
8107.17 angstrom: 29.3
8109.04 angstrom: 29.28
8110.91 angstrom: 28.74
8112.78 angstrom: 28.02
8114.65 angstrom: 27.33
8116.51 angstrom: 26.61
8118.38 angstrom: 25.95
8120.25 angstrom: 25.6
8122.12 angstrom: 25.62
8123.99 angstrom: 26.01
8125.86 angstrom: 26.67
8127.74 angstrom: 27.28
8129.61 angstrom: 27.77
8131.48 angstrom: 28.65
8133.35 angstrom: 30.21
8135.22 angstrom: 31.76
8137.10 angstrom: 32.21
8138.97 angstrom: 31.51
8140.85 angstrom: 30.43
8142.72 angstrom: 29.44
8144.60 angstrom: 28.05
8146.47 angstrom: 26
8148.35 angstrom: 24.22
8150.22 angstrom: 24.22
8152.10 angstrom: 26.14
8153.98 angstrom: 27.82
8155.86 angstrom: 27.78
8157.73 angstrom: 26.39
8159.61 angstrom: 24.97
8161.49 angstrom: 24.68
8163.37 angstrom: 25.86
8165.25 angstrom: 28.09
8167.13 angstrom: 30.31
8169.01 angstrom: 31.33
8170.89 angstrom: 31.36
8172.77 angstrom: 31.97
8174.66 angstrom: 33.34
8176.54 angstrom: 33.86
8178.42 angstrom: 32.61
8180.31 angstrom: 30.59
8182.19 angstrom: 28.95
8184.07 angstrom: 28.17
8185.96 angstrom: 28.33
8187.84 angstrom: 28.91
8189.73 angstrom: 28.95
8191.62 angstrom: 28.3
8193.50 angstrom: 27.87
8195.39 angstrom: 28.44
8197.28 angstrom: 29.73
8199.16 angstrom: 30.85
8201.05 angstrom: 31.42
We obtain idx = 1.1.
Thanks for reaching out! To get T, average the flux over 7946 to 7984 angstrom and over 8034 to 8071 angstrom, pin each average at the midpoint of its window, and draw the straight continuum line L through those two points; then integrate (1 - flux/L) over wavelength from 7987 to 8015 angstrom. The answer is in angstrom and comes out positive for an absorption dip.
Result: 2.5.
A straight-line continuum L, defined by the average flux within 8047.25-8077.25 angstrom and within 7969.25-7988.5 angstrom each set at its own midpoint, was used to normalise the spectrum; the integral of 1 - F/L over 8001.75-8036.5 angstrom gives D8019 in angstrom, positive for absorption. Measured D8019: 2.10 angstrom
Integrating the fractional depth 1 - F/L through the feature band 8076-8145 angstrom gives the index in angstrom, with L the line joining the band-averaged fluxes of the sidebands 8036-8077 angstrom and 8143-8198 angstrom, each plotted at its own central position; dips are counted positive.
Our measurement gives 3.9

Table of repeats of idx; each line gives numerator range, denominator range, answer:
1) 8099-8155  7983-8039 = 1.03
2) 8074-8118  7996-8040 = 1.06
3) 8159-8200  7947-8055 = 1.05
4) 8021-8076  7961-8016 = 1.08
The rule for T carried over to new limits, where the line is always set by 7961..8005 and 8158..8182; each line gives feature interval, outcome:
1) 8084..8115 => 1.4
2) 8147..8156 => 1.1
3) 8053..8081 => -3.8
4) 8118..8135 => 1.2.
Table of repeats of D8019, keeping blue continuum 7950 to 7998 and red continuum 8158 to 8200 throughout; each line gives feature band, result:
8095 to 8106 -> 0.6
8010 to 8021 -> 0.7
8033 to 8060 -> 0.1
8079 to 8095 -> 1.1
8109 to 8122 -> 1.2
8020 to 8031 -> 2.3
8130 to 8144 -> -0.3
